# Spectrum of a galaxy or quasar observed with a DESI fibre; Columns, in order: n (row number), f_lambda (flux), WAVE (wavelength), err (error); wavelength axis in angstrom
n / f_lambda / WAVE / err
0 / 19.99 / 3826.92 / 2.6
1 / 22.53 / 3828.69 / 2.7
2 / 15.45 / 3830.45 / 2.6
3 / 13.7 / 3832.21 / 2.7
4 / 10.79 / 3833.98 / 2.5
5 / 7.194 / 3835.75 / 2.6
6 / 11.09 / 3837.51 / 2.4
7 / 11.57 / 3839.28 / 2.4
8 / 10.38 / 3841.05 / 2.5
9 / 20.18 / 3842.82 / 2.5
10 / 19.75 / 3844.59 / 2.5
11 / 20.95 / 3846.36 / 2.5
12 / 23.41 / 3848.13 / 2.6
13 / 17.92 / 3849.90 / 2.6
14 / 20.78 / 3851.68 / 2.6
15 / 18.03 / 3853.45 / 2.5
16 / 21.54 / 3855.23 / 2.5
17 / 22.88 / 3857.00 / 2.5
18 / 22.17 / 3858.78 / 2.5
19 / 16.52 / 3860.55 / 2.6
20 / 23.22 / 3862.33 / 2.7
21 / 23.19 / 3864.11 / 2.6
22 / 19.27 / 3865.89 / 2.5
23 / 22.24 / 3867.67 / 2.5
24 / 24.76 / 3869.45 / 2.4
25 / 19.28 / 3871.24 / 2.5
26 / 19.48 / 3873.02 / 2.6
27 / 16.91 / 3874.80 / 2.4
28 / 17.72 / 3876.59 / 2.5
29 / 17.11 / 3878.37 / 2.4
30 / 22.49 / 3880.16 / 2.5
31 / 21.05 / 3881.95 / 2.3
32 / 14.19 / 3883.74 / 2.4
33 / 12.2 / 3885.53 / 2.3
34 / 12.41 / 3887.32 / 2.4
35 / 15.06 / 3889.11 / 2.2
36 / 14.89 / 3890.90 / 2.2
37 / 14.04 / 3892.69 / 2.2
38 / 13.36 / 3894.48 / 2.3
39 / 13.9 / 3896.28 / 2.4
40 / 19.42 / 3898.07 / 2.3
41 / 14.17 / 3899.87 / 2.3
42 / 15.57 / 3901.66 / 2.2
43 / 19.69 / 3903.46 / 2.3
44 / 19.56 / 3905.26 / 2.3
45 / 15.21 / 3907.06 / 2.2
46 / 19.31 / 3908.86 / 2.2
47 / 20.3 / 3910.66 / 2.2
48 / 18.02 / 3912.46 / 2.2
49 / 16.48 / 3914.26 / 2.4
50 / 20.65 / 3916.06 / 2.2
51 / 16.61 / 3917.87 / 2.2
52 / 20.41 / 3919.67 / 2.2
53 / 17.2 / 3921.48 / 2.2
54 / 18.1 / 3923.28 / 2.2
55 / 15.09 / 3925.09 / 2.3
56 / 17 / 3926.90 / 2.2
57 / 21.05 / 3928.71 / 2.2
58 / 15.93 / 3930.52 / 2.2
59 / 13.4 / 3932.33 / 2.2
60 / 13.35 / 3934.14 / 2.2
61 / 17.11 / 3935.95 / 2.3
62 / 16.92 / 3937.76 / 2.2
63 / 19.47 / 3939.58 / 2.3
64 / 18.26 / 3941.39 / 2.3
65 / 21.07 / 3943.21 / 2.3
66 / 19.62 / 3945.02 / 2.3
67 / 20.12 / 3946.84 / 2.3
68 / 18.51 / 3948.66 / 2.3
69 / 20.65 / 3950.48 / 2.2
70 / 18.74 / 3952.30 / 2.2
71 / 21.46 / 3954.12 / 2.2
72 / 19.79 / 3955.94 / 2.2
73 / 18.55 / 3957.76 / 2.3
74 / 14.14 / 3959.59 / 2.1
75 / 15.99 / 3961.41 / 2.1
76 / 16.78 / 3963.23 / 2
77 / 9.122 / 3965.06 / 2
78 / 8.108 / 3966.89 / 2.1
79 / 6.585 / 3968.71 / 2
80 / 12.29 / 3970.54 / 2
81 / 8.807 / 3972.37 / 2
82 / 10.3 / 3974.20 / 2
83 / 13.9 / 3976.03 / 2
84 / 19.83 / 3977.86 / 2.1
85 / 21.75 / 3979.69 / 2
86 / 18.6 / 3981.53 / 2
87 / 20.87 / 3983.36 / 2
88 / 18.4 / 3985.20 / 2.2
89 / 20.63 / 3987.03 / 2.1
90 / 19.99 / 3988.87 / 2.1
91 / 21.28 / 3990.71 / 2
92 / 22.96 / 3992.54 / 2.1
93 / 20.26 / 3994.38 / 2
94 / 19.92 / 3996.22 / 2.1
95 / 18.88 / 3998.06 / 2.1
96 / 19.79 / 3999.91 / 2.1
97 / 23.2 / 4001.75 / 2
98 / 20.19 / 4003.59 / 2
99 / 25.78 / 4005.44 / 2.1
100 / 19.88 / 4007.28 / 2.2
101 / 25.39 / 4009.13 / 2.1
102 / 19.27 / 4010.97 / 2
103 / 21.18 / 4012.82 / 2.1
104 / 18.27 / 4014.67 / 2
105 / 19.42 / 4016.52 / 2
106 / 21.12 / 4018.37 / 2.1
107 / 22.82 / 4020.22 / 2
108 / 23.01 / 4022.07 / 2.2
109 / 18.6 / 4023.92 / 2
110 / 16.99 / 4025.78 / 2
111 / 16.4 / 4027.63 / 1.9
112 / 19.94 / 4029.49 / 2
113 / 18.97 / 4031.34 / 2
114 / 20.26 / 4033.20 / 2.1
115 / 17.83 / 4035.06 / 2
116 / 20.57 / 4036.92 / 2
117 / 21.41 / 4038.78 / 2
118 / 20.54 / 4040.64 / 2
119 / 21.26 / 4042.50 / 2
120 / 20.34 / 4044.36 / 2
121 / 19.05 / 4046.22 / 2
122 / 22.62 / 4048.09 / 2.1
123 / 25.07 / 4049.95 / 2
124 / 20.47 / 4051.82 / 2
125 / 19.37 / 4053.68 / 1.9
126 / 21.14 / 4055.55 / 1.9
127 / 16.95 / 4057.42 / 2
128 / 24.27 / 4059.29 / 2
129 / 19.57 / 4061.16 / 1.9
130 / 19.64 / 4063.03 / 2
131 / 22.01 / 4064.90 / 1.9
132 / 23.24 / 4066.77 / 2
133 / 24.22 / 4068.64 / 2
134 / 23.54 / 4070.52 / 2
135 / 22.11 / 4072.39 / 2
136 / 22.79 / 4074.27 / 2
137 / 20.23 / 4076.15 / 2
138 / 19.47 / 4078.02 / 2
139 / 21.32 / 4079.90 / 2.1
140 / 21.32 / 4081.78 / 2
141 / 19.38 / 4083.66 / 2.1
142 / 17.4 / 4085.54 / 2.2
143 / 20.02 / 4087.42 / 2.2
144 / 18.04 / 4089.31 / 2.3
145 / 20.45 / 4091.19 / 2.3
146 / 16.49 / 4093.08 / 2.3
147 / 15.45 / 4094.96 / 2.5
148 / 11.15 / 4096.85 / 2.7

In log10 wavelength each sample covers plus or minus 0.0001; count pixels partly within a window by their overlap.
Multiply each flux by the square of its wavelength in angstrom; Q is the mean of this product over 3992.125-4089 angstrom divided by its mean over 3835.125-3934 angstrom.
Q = 1.27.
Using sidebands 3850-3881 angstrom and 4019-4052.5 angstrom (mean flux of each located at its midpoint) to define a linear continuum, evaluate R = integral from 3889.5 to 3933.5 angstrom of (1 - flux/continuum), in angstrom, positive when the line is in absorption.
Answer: 7.2 angstrom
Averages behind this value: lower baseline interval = 20.4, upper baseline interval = 20.3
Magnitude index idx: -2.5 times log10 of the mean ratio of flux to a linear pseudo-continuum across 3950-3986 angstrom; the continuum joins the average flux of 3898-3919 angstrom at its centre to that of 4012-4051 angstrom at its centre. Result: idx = 0.21 mag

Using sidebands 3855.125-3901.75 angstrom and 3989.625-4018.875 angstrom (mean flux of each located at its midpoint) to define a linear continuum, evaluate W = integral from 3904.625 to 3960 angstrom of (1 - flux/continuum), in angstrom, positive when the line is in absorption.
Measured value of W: 3.4 angstrom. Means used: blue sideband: 18.1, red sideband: 21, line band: 18.2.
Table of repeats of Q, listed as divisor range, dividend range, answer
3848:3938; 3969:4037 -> 1.13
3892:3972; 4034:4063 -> 1.31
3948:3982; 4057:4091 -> 1.43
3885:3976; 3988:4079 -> 1.35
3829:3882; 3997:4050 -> 1.22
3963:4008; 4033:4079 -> 1.25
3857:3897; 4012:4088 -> 1.24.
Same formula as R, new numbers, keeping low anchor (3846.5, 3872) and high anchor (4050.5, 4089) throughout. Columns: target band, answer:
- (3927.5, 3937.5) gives 2.3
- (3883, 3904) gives 6.2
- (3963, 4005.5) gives 7.5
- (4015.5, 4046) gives 1.5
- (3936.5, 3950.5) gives 1.2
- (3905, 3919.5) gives 1.9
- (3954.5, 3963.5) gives 1.6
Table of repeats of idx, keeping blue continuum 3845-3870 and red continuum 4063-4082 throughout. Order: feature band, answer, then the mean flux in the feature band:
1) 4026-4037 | 0.16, 18.7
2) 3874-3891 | 0.28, 16.5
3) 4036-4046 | 0.06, 20.7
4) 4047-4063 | 0.04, 21.1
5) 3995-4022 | 0.03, 21.1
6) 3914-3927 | 0.20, 17.8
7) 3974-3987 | 0.18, 18.3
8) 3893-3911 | 0.25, 16.8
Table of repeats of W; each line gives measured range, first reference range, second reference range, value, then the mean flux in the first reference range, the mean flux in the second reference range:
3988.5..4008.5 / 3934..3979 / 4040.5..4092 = -3.7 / 16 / 20.9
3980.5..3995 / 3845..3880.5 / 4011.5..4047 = -0.3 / 20.5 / 19.9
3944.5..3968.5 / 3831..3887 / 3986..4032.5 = 3.6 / 18.1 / 20.6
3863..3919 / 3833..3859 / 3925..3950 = -1.0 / 17.1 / 17.8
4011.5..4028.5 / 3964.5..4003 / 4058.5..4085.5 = -0.8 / 17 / 21.5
